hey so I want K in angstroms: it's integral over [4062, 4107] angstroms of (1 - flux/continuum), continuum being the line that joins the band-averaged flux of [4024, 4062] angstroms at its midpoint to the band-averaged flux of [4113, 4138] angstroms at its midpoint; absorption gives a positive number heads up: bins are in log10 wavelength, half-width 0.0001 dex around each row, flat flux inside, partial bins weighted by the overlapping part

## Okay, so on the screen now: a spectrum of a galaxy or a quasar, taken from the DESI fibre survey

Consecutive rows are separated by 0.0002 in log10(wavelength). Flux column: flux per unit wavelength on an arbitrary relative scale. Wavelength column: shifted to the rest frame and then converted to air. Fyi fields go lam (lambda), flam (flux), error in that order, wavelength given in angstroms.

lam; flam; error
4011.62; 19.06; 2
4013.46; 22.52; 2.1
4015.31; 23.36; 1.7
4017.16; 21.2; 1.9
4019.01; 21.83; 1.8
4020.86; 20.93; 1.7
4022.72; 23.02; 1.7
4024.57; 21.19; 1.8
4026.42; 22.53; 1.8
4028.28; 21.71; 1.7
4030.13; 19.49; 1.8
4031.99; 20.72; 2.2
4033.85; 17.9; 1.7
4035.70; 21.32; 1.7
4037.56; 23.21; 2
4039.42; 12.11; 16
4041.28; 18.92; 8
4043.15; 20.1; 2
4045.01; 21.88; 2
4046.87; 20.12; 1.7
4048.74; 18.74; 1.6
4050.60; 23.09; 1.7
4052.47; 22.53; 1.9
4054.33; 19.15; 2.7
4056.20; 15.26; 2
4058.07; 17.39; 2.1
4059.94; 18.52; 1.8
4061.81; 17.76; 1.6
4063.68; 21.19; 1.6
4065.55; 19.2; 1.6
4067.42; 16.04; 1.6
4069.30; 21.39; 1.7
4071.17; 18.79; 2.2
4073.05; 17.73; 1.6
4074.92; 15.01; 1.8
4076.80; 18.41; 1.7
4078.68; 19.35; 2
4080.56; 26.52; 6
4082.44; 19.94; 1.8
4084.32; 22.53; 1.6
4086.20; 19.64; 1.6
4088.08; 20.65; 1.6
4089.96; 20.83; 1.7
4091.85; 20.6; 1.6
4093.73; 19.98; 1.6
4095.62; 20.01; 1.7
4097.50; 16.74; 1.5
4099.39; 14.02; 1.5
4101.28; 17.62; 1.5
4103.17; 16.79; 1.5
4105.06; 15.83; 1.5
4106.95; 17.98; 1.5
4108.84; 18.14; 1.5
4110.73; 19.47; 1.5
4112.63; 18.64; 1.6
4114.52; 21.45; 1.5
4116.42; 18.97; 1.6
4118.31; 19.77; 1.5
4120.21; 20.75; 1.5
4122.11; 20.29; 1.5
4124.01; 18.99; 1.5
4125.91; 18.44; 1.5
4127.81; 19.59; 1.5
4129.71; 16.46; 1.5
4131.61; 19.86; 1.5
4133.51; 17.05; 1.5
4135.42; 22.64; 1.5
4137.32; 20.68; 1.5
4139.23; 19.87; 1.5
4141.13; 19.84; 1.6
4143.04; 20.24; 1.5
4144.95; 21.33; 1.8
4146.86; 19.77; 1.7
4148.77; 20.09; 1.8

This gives 1.4 angstroms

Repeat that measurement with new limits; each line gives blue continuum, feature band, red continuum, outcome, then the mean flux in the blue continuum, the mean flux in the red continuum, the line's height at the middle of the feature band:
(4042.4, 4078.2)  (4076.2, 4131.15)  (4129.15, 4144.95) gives 0.5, 19.1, 19.8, 19.5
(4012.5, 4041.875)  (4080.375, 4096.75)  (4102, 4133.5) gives -1.2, 20.8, 18.8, 19.4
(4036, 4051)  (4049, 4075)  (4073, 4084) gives 1.1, 19.7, 19.8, 19.8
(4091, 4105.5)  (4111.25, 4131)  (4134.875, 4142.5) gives 0.0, 17.7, 20.6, 19.4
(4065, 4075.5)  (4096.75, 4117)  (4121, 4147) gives 1.3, 18.1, 19.7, 19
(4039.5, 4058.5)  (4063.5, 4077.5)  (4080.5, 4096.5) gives 1.3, 19.4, 20.9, 20.2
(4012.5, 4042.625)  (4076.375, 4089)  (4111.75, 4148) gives -0.6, 20.7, 19.7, 20.2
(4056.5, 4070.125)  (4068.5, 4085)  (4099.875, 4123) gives -1.1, 18.6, 18.7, 18.6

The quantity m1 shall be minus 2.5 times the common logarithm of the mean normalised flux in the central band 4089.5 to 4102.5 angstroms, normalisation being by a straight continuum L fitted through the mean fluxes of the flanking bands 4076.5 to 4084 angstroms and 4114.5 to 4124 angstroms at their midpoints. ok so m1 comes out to 0.13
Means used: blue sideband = 21.4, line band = 18.4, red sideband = 20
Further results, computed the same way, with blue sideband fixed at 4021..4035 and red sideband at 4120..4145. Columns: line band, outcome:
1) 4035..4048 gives 0.06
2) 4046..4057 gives 0.04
